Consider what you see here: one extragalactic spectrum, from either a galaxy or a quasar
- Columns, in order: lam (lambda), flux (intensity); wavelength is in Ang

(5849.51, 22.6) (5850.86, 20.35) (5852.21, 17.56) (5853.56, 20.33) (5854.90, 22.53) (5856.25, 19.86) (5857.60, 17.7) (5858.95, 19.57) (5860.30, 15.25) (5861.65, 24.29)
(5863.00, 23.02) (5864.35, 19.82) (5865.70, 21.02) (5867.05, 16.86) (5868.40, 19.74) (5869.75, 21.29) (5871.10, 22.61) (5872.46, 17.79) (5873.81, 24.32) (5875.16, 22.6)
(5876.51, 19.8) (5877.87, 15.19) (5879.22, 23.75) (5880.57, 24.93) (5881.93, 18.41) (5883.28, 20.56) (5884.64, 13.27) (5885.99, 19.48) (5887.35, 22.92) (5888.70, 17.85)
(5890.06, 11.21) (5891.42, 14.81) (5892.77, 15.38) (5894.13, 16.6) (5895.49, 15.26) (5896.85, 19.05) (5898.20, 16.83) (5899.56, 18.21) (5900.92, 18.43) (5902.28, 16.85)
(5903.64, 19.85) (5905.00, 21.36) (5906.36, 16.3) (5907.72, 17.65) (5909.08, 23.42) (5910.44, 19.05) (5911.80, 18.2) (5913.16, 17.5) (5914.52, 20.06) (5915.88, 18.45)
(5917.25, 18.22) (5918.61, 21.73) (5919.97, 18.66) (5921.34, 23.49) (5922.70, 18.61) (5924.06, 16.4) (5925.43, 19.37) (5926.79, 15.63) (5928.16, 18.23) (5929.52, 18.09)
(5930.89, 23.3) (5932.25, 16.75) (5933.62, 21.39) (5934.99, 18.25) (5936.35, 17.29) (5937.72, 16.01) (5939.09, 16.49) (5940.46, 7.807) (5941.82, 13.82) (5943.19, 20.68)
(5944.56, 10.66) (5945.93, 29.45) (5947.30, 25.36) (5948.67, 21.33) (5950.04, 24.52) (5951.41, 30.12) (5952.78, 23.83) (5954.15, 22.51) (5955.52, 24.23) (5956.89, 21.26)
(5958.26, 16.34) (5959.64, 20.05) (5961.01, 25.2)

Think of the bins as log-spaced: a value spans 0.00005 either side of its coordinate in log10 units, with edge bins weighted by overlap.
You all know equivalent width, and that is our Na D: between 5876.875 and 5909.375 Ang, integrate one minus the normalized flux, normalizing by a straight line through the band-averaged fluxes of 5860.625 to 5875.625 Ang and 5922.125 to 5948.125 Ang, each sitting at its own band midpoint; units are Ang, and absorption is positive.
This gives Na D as 2.87 Ang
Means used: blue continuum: 21.1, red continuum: 18.1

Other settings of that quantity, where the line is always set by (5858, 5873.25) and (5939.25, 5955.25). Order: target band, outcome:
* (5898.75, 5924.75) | 1.9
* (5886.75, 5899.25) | 2.3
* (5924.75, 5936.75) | 1.1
